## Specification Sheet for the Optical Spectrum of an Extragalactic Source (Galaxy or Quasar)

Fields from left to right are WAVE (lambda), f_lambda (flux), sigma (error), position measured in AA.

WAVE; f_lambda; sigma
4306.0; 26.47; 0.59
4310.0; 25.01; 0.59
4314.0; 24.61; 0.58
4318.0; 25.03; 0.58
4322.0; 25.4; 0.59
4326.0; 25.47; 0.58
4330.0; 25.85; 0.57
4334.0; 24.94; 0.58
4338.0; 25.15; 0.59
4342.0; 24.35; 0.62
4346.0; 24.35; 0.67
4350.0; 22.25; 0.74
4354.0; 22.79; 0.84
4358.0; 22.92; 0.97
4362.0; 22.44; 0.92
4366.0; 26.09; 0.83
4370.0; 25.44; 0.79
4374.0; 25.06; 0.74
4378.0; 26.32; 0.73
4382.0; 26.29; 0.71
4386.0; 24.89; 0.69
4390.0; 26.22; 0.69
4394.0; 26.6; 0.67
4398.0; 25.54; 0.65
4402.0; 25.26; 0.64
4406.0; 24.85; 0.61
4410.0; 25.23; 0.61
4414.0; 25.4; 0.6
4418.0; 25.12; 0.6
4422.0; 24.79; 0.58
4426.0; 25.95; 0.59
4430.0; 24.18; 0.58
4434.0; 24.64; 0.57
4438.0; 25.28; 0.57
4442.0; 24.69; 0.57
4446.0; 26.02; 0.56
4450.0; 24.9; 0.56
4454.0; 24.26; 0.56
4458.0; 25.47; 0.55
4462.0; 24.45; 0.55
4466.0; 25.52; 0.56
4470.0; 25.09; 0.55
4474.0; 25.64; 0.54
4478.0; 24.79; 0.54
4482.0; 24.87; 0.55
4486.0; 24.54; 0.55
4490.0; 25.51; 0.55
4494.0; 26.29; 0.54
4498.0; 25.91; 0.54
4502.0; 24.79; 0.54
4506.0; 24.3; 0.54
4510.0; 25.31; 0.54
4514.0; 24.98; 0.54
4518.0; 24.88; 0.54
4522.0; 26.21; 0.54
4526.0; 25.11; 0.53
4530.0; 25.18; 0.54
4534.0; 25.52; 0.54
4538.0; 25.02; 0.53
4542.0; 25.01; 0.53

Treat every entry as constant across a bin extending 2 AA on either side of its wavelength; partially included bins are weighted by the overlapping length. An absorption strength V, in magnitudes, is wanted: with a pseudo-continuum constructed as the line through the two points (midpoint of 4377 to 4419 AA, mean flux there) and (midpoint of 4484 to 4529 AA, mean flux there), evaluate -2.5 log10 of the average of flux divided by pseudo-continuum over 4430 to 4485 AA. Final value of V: 0.018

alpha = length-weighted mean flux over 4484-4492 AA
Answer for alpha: 25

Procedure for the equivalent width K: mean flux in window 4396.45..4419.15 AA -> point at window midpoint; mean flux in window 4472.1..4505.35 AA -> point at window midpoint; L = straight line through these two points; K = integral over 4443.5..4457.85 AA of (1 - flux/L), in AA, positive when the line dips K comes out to 0.1 AA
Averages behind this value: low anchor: 25.2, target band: 25.1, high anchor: 25.3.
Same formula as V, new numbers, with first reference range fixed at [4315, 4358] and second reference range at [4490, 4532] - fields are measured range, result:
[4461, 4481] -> 0.000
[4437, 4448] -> -0.015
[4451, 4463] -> 0.013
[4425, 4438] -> 0.001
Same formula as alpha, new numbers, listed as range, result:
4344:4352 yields 23.3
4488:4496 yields 25.9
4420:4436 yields 24.9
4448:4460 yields 24.9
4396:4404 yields 25.4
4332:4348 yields 24.7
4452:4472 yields 25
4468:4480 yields 25.2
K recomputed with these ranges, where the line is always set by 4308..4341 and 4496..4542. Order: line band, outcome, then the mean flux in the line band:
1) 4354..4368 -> 0.8 AA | 23.7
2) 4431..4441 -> 0.1 AA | 24.9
